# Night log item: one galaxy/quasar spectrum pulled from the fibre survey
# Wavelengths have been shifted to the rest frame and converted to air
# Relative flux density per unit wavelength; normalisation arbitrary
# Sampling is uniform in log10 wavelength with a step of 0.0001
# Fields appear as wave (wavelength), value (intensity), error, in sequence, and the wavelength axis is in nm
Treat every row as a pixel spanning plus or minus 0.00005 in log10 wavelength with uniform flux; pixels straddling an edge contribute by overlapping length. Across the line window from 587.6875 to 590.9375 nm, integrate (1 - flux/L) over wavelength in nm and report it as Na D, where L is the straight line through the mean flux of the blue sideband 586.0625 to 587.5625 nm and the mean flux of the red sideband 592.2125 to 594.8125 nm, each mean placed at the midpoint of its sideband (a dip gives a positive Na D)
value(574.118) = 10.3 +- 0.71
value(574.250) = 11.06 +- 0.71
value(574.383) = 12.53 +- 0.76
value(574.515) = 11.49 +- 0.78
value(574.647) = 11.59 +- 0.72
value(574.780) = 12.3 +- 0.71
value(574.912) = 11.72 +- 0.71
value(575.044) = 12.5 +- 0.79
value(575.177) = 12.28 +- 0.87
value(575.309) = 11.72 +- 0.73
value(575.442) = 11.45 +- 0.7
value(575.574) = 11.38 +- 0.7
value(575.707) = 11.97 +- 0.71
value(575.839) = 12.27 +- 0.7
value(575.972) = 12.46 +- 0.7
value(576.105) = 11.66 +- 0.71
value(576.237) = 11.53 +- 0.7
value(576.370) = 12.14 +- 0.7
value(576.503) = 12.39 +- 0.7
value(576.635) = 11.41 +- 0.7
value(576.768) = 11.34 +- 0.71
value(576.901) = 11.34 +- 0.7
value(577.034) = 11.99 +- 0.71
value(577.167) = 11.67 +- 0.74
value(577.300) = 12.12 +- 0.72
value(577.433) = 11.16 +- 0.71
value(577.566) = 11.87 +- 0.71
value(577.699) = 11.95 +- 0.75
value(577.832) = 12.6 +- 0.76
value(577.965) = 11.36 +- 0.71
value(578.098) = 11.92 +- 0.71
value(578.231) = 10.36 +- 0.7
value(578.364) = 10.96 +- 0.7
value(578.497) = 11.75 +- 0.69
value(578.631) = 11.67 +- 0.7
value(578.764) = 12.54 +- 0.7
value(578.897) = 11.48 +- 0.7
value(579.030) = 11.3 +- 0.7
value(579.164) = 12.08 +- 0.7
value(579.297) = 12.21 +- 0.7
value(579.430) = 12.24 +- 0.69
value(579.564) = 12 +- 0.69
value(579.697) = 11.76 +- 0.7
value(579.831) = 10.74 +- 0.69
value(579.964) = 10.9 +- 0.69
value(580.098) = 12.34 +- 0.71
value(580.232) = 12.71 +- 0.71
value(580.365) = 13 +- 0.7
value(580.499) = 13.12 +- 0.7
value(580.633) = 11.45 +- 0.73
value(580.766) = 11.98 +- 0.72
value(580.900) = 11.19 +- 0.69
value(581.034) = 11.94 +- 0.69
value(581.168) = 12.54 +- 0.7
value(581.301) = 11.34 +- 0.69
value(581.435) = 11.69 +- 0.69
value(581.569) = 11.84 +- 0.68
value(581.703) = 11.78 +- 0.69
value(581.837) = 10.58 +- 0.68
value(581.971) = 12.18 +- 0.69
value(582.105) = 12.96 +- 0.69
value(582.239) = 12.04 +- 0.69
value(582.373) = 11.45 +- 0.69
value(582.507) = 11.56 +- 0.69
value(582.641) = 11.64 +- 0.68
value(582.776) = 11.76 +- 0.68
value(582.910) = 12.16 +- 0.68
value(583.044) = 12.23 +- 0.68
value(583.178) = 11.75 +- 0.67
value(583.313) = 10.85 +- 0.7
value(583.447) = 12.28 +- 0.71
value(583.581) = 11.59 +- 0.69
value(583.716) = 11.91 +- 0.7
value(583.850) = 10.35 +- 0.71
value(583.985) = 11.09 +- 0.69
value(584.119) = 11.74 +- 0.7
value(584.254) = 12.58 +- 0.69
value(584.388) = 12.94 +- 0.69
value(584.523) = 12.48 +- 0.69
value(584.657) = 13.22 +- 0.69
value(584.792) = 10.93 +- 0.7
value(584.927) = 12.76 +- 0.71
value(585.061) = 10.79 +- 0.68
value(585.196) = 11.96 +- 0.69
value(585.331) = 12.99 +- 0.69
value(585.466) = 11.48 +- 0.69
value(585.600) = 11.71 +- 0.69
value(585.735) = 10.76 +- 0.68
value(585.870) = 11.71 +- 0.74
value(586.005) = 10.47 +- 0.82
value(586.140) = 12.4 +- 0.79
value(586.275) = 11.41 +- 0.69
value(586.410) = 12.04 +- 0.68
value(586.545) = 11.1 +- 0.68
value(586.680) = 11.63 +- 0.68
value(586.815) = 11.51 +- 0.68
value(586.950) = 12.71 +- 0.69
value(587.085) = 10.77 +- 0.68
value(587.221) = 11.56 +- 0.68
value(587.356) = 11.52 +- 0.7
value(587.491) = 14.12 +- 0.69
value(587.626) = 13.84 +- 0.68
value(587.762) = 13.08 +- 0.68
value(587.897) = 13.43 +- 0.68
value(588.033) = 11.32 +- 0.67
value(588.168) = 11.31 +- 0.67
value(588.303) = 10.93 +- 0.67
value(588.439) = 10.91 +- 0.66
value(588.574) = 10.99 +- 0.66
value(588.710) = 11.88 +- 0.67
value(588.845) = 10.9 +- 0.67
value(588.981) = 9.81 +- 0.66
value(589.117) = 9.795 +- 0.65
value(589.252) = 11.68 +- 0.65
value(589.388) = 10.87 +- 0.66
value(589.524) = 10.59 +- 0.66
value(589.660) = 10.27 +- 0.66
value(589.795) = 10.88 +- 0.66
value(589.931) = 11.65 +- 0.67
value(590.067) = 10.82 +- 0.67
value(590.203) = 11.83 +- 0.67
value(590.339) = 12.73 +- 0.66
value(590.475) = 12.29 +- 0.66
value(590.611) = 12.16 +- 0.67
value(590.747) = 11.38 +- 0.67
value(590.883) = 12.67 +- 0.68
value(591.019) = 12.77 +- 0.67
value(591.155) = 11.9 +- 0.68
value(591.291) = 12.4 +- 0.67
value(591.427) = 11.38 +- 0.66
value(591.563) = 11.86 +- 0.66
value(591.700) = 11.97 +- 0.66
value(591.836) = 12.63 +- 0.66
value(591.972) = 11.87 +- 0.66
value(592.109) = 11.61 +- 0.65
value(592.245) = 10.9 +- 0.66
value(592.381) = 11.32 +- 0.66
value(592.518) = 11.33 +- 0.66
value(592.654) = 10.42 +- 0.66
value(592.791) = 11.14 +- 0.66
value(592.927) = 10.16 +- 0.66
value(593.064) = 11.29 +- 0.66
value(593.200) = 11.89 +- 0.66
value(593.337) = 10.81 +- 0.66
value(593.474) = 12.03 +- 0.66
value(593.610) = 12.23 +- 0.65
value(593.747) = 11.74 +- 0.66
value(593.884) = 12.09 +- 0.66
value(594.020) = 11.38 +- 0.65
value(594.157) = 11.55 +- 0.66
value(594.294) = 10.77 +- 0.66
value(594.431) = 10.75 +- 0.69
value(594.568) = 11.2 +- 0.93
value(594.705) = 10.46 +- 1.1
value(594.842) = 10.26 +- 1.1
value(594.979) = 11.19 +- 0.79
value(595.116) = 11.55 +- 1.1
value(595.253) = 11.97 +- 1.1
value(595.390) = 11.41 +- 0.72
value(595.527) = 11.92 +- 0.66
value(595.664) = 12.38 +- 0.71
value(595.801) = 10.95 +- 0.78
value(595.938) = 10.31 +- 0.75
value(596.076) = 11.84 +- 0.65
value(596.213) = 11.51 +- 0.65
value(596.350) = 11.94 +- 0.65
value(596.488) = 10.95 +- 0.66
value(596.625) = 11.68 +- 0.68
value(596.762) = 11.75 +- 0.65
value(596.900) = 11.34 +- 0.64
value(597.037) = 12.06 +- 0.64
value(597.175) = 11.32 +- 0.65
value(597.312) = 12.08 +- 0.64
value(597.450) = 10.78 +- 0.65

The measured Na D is 0.06 nm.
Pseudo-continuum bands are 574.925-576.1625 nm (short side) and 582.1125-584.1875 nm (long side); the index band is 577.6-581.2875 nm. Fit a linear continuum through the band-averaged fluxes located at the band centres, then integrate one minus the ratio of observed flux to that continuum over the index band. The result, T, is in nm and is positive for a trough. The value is -0.01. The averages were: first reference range 12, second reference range 11.7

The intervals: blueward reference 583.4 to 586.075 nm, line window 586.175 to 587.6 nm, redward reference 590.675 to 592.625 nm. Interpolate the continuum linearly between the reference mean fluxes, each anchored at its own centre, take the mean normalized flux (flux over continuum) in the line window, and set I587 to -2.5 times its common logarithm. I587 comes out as -0.01 mag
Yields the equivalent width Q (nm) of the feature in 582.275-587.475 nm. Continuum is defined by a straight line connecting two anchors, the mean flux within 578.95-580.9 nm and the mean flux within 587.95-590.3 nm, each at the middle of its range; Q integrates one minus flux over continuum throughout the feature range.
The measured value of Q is -0.14 nm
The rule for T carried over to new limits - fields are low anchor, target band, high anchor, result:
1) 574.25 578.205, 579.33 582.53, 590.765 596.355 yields -0.04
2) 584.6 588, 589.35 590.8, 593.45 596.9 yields 0.04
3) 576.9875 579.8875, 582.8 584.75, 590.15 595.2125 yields -0.04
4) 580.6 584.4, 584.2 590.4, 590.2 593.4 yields 0.03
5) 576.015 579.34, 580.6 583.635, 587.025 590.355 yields -0.04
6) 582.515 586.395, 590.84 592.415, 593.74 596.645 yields -0.06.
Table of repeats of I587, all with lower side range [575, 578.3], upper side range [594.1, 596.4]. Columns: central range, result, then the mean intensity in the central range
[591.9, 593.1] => 0.024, 11.1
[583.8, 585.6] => -0.036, 12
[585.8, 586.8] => -0.001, 11.5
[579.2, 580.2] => -0.007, 11.8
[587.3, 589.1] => -0.029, 11.8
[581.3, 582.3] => -0.017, 11.8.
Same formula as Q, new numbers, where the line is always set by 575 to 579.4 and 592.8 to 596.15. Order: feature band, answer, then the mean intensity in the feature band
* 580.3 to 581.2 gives -0.036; 12.1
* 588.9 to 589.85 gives 0.075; 10.6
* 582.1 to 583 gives -0.018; 11.9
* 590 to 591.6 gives -0.082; 12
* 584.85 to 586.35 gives -0.014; 11.7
